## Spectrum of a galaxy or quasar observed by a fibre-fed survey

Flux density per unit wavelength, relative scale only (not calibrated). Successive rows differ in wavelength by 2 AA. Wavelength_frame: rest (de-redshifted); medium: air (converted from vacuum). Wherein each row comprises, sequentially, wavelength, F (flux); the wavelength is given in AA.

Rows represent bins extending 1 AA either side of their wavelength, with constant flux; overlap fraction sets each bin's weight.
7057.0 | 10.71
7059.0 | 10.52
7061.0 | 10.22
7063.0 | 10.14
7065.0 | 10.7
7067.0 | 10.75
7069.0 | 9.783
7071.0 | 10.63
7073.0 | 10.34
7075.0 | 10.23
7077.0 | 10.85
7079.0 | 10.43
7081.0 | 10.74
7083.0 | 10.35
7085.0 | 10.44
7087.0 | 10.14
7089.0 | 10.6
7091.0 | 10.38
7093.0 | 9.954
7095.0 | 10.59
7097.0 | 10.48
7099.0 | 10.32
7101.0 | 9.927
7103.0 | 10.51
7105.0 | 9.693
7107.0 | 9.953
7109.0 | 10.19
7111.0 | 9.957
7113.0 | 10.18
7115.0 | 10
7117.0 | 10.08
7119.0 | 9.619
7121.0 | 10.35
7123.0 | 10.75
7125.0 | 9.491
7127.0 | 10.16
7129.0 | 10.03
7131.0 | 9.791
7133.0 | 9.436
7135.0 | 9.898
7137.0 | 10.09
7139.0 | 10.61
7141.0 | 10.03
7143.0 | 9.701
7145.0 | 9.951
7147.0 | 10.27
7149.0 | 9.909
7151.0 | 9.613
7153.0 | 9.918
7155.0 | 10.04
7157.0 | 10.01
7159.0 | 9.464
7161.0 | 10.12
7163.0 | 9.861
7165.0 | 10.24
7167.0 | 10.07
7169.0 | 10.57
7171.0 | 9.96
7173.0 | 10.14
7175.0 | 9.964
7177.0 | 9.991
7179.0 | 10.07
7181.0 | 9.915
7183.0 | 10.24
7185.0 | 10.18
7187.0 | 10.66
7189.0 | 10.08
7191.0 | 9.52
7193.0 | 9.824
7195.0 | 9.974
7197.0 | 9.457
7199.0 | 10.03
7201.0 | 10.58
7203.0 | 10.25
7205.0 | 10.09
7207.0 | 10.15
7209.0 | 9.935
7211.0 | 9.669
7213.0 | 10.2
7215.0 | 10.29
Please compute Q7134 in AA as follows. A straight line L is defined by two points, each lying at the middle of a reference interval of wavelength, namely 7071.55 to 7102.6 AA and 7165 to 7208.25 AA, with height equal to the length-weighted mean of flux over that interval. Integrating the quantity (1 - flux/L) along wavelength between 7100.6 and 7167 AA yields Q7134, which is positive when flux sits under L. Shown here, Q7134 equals 1.62 AA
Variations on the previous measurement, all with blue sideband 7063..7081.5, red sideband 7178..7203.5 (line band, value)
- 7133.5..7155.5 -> 0.49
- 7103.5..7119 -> 0.50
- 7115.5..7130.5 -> 0.34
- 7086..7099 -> 0.05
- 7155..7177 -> 0.23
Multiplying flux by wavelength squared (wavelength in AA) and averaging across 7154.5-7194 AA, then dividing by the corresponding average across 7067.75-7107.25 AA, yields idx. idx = 1.00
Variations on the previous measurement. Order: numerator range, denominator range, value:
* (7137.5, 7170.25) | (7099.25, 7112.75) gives 1.01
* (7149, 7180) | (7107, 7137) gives 1.01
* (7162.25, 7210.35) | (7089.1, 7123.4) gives 1.01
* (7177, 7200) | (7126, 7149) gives 1.01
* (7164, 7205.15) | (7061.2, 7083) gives 1.00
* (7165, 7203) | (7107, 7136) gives 1.03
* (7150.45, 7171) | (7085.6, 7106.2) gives 0.99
